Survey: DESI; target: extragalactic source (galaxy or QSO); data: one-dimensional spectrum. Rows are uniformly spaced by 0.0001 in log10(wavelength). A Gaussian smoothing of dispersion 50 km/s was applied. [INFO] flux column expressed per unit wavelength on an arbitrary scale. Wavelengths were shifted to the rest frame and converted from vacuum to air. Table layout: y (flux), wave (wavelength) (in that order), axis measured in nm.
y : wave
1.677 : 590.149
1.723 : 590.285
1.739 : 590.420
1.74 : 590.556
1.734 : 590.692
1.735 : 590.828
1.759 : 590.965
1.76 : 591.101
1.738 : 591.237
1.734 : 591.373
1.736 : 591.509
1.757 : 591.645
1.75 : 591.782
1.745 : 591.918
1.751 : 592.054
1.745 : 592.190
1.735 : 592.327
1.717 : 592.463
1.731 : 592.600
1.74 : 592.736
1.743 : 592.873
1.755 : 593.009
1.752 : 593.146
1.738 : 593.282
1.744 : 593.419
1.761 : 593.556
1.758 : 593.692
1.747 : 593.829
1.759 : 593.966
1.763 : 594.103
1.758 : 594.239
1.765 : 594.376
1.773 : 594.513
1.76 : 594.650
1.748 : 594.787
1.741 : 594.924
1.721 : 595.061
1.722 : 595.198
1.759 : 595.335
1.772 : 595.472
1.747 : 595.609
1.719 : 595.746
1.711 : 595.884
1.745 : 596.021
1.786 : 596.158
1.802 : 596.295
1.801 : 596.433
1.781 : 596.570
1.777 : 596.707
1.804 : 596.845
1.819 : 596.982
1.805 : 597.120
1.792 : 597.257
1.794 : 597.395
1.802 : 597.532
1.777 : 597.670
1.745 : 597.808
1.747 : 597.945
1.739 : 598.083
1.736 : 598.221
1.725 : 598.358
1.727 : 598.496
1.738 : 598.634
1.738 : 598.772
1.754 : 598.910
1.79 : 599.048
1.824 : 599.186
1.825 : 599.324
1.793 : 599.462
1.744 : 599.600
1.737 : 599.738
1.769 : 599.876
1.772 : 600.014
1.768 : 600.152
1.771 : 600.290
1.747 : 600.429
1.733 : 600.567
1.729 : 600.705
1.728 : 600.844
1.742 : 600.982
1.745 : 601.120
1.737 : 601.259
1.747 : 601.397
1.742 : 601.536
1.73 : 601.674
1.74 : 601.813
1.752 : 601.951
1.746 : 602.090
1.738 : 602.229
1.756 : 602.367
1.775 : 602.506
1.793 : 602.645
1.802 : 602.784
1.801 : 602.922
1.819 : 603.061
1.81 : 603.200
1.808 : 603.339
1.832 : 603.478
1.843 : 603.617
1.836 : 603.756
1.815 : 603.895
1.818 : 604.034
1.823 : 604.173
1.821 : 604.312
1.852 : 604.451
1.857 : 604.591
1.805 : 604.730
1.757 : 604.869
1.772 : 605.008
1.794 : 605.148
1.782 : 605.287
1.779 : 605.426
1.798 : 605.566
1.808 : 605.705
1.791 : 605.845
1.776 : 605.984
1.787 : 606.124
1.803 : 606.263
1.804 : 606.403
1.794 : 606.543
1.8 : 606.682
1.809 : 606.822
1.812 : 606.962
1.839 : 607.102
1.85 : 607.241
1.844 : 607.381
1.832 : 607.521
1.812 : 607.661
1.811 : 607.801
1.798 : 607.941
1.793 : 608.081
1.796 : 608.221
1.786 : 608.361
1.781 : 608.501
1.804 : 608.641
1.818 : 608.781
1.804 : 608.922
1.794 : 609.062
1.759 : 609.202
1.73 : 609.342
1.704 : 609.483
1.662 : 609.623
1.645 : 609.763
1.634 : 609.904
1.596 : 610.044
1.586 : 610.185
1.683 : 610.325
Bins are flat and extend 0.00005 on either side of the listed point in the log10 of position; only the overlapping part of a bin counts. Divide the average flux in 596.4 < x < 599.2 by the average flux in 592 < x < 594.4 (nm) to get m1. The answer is 1.01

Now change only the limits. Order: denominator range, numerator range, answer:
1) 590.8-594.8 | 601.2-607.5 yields 1.03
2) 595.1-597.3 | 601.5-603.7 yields 1.01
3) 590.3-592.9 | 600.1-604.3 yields 1.02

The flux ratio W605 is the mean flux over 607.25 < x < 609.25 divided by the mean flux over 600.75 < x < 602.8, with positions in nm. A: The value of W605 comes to 1.03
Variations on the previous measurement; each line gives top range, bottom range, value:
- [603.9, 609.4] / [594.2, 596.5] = 1.03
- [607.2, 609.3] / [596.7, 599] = 1.02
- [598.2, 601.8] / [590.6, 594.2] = 1.00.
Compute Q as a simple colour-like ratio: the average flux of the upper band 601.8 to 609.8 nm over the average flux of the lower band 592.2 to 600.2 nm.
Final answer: 1.02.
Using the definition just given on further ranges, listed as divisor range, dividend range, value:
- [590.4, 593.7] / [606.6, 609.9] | 1.02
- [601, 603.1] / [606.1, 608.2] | 1.03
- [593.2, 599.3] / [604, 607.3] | 1.02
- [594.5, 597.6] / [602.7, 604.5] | 1.03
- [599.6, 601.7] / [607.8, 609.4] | 1.02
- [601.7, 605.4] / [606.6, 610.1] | 0.99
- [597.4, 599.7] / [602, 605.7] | 1.02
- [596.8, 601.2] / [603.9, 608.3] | 1.02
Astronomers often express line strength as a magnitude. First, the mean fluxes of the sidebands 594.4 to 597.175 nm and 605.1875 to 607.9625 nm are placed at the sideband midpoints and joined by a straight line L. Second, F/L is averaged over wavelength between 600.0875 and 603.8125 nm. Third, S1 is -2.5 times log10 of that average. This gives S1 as 0.01 mag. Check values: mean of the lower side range 1.76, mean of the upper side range 1.81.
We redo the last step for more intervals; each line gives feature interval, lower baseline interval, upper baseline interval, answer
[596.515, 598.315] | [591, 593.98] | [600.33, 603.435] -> -0.02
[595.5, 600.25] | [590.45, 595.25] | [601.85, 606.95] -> 0.00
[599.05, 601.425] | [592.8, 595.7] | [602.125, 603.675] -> 0.01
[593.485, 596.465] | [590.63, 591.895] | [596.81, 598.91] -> 0.00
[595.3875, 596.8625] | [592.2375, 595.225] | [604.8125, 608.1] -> -0.01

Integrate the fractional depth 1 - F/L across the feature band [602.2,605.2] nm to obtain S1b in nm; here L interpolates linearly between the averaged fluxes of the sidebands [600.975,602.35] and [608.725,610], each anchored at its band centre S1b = -0.12 nm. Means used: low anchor 1.74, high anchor 1.72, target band 1.81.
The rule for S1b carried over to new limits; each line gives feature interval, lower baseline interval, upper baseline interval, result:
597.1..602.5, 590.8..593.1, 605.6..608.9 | 0.06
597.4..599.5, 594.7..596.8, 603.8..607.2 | 0.01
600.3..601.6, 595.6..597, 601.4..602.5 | 0.01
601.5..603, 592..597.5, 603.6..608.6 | 0.02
